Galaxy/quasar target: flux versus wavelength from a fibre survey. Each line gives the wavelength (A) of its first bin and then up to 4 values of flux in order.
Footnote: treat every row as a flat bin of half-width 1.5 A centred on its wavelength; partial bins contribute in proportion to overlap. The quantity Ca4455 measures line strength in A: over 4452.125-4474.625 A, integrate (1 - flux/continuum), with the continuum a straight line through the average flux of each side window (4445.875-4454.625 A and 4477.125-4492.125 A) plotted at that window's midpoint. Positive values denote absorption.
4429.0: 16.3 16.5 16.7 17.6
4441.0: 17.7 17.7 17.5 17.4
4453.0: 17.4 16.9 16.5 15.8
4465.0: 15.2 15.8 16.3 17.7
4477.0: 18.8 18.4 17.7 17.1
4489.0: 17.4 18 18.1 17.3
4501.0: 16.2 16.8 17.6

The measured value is 1.5 A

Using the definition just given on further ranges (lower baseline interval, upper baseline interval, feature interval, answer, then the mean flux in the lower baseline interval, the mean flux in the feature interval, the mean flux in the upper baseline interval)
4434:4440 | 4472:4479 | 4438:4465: 0.8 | 17.2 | 17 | 18.1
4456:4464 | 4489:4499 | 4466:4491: -0.4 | 16.2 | 17.4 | 17.8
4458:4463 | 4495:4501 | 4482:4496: -0.6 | 16.1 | 17.6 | 17.2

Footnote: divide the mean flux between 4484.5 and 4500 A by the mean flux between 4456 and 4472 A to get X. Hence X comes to 1.10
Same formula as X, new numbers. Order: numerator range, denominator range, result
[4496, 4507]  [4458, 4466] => 1.07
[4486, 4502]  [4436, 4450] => 0.99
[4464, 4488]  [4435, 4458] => 0.99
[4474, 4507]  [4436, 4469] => 1.04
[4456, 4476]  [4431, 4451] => 0.94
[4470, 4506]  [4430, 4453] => 1.01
